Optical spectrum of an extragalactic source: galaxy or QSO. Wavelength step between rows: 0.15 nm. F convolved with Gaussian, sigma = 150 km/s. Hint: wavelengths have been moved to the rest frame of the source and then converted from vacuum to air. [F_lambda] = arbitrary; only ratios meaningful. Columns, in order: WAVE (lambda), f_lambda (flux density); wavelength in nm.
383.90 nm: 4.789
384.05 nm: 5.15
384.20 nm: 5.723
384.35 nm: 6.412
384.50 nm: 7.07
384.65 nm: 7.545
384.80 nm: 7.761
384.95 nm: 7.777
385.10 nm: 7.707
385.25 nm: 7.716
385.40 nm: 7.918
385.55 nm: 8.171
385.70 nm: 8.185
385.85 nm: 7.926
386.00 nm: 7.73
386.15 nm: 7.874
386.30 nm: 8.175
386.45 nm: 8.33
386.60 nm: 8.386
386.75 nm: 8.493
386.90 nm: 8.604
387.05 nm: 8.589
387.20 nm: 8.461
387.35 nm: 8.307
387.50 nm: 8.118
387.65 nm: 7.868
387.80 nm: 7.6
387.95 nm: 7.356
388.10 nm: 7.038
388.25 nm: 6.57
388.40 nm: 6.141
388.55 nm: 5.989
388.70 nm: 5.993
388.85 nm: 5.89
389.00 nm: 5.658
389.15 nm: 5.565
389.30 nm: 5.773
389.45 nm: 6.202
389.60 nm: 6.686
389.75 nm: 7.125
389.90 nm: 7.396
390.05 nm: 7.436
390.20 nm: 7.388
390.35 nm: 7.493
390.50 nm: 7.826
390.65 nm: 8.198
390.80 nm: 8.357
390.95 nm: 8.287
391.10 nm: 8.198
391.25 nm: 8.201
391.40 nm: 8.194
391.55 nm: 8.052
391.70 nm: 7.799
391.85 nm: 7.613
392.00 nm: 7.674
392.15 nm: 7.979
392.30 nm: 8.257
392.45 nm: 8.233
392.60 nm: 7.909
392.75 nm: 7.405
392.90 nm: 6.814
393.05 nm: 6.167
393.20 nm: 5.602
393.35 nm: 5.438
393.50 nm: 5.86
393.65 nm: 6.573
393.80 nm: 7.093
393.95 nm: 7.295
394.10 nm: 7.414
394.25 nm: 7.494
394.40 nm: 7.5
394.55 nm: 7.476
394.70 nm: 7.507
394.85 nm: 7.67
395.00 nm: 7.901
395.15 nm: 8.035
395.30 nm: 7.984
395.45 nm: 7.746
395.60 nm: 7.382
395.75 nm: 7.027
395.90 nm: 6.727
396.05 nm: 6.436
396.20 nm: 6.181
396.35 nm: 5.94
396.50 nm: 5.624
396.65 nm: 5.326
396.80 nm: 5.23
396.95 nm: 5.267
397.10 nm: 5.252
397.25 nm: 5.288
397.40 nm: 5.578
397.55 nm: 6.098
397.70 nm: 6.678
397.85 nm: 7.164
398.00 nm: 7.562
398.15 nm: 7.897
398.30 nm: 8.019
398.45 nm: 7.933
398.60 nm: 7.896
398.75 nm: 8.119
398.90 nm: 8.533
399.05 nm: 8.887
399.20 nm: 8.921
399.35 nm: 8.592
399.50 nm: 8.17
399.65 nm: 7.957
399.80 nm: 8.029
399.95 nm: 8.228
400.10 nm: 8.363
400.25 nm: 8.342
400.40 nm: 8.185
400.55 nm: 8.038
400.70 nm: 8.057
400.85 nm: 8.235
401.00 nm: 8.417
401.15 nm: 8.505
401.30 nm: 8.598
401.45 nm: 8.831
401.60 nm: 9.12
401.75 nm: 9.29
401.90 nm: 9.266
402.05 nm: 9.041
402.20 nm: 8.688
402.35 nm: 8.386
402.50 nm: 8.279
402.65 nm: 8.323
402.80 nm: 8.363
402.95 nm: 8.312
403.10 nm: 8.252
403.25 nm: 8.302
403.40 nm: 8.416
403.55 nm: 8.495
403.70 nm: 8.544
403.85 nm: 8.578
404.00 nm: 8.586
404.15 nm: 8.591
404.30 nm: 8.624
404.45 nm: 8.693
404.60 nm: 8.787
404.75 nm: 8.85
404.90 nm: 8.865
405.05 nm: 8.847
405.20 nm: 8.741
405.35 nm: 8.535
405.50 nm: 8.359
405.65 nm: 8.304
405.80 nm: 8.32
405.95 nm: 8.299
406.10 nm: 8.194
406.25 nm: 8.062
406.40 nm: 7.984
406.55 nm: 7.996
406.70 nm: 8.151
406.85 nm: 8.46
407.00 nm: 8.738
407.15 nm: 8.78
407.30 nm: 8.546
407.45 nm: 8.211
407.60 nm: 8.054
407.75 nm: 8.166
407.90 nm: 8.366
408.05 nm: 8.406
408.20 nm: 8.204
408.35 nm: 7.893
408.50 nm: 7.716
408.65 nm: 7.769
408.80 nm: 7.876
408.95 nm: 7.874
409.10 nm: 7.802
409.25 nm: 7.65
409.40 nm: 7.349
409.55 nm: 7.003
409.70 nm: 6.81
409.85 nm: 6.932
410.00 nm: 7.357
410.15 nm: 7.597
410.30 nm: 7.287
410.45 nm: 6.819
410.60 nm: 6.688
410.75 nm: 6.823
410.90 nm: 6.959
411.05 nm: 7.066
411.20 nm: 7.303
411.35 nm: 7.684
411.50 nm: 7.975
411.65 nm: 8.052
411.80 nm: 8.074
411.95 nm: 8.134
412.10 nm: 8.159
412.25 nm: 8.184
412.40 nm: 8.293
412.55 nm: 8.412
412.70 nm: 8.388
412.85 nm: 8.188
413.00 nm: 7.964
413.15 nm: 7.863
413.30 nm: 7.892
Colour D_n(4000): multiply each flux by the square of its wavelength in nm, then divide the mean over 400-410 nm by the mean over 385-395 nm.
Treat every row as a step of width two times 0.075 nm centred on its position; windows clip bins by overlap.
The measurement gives 1.21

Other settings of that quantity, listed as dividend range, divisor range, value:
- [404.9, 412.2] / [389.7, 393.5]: 1.14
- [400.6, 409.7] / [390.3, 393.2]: 1.15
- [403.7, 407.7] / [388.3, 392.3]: 1.27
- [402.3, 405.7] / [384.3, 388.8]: 1.22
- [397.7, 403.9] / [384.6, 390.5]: 1.21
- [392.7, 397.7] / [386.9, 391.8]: 0.93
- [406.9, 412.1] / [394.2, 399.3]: 1.16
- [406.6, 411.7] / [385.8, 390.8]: 1.17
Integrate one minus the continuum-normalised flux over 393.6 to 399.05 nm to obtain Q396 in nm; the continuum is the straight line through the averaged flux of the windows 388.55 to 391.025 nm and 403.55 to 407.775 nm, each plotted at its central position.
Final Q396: 0.40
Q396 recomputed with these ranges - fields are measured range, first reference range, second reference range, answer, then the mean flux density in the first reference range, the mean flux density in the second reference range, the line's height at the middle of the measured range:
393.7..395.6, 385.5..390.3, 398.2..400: 0.079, 7.34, 8.27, 7.9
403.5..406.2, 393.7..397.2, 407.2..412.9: -0.417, 6.84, 7.74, 7.42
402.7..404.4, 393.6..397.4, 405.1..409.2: -0.153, 6.75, 8.22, 7.76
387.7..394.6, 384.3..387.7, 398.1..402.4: 0.852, 7.97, 8.44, 8.14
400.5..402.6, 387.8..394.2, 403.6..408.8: -0.167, 7.11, 8.38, 7.99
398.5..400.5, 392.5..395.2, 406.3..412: -0.273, 7.07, 7.75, 7.32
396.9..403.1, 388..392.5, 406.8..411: -0.410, 7.24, 7.71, 7.48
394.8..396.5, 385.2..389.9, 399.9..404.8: 0.190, 7.37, 8.53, 8.01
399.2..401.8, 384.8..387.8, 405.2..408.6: -0.063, 8.1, 8.27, 8.22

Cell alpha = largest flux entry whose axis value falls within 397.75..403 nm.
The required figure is 9.29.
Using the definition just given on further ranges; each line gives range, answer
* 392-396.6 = 8.257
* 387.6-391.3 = 8.357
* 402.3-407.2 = 8.865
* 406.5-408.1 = 8.78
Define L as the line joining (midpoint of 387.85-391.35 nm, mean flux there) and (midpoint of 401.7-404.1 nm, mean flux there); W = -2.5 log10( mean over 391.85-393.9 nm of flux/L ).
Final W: 0.053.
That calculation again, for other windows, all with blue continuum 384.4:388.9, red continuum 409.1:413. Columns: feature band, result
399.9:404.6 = -0.12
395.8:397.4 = 0.31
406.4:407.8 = -0.10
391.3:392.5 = -0.05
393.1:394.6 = 0.13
